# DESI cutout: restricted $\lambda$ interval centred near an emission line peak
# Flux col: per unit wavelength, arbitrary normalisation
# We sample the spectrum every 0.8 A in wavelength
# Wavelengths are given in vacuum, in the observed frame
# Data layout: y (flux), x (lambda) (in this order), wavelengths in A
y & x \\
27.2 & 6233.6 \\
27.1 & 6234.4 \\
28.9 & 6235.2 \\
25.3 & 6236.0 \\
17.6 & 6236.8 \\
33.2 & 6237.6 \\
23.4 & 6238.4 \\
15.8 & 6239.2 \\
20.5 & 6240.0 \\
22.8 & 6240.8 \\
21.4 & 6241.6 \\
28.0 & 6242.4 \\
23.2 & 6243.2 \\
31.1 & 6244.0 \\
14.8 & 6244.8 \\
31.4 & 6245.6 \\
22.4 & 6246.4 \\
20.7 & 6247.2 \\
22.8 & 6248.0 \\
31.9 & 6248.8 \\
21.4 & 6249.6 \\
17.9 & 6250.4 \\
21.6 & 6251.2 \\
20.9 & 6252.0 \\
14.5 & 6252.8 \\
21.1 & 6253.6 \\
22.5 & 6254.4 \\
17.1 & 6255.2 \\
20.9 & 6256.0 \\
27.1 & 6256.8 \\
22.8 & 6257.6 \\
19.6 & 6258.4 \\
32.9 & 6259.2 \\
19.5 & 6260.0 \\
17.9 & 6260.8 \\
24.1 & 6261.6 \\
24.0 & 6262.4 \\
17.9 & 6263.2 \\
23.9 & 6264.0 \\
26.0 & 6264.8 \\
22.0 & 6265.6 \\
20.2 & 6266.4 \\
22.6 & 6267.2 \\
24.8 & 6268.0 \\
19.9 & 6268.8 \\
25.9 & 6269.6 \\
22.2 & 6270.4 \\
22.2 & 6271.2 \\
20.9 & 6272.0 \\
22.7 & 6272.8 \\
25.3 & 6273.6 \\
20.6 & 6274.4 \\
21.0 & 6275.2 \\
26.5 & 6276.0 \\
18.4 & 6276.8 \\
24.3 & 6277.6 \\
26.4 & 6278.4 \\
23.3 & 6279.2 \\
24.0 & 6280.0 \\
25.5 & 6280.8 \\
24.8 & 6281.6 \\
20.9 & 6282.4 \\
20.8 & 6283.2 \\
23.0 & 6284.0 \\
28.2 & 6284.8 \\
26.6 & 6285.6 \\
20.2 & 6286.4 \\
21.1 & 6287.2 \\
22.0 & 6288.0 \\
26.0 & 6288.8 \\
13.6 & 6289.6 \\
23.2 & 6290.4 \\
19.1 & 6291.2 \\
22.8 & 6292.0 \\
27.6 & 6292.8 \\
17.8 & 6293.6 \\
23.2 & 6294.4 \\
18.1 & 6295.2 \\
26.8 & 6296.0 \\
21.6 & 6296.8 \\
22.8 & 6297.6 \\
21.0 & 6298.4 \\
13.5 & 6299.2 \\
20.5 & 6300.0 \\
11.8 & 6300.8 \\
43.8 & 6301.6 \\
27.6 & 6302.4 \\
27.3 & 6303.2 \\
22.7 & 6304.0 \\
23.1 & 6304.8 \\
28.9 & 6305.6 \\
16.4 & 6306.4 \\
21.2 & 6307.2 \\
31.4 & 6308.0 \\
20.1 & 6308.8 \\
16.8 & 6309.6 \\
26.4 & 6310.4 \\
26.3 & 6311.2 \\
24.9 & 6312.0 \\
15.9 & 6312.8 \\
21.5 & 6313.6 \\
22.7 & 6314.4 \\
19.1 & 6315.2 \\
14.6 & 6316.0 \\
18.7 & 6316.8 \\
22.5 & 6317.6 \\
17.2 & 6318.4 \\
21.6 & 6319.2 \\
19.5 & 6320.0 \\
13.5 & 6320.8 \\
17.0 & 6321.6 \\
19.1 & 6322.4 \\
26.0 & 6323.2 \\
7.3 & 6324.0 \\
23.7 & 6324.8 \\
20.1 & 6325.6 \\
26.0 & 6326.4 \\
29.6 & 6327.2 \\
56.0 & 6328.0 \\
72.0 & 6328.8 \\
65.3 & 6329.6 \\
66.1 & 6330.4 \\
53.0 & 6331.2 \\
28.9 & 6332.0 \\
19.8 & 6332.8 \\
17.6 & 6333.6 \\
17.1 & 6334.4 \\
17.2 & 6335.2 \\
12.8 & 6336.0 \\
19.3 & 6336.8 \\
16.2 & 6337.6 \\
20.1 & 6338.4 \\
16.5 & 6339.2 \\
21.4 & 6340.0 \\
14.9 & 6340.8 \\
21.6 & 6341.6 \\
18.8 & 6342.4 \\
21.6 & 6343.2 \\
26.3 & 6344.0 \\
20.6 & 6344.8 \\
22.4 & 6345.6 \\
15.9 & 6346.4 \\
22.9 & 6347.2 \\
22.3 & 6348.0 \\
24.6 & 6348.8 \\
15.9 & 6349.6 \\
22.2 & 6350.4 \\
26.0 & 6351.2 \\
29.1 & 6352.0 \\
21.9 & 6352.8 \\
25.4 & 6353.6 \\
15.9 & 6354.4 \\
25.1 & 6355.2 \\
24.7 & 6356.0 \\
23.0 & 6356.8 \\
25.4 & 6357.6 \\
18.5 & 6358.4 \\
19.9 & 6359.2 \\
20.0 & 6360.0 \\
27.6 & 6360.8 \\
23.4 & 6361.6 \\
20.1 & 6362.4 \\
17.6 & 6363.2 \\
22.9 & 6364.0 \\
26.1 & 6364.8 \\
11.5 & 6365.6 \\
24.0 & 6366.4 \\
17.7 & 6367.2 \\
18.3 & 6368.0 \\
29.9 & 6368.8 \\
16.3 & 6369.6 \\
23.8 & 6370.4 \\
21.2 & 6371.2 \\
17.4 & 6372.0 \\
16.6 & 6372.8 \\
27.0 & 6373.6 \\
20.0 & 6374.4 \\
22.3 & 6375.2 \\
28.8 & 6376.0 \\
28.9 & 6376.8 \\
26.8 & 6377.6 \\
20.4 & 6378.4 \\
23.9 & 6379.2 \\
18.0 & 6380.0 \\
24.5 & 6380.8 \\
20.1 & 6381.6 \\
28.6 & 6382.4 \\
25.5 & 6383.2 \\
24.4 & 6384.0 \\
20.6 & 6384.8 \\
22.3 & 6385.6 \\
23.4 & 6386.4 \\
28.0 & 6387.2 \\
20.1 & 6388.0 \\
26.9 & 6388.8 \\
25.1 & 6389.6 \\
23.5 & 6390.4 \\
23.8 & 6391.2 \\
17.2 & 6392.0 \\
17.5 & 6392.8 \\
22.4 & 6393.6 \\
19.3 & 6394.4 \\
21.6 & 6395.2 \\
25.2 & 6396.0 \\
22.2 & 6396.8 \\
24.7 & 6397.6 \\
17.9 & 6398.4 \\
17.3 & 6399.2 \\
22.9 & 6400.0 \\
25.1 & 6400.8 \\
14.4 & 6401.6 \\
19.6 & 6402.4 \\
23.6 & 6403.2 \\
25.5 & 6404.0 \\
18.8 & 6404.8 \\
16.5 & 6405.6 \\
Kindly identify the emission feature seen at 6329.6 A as Hbeta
